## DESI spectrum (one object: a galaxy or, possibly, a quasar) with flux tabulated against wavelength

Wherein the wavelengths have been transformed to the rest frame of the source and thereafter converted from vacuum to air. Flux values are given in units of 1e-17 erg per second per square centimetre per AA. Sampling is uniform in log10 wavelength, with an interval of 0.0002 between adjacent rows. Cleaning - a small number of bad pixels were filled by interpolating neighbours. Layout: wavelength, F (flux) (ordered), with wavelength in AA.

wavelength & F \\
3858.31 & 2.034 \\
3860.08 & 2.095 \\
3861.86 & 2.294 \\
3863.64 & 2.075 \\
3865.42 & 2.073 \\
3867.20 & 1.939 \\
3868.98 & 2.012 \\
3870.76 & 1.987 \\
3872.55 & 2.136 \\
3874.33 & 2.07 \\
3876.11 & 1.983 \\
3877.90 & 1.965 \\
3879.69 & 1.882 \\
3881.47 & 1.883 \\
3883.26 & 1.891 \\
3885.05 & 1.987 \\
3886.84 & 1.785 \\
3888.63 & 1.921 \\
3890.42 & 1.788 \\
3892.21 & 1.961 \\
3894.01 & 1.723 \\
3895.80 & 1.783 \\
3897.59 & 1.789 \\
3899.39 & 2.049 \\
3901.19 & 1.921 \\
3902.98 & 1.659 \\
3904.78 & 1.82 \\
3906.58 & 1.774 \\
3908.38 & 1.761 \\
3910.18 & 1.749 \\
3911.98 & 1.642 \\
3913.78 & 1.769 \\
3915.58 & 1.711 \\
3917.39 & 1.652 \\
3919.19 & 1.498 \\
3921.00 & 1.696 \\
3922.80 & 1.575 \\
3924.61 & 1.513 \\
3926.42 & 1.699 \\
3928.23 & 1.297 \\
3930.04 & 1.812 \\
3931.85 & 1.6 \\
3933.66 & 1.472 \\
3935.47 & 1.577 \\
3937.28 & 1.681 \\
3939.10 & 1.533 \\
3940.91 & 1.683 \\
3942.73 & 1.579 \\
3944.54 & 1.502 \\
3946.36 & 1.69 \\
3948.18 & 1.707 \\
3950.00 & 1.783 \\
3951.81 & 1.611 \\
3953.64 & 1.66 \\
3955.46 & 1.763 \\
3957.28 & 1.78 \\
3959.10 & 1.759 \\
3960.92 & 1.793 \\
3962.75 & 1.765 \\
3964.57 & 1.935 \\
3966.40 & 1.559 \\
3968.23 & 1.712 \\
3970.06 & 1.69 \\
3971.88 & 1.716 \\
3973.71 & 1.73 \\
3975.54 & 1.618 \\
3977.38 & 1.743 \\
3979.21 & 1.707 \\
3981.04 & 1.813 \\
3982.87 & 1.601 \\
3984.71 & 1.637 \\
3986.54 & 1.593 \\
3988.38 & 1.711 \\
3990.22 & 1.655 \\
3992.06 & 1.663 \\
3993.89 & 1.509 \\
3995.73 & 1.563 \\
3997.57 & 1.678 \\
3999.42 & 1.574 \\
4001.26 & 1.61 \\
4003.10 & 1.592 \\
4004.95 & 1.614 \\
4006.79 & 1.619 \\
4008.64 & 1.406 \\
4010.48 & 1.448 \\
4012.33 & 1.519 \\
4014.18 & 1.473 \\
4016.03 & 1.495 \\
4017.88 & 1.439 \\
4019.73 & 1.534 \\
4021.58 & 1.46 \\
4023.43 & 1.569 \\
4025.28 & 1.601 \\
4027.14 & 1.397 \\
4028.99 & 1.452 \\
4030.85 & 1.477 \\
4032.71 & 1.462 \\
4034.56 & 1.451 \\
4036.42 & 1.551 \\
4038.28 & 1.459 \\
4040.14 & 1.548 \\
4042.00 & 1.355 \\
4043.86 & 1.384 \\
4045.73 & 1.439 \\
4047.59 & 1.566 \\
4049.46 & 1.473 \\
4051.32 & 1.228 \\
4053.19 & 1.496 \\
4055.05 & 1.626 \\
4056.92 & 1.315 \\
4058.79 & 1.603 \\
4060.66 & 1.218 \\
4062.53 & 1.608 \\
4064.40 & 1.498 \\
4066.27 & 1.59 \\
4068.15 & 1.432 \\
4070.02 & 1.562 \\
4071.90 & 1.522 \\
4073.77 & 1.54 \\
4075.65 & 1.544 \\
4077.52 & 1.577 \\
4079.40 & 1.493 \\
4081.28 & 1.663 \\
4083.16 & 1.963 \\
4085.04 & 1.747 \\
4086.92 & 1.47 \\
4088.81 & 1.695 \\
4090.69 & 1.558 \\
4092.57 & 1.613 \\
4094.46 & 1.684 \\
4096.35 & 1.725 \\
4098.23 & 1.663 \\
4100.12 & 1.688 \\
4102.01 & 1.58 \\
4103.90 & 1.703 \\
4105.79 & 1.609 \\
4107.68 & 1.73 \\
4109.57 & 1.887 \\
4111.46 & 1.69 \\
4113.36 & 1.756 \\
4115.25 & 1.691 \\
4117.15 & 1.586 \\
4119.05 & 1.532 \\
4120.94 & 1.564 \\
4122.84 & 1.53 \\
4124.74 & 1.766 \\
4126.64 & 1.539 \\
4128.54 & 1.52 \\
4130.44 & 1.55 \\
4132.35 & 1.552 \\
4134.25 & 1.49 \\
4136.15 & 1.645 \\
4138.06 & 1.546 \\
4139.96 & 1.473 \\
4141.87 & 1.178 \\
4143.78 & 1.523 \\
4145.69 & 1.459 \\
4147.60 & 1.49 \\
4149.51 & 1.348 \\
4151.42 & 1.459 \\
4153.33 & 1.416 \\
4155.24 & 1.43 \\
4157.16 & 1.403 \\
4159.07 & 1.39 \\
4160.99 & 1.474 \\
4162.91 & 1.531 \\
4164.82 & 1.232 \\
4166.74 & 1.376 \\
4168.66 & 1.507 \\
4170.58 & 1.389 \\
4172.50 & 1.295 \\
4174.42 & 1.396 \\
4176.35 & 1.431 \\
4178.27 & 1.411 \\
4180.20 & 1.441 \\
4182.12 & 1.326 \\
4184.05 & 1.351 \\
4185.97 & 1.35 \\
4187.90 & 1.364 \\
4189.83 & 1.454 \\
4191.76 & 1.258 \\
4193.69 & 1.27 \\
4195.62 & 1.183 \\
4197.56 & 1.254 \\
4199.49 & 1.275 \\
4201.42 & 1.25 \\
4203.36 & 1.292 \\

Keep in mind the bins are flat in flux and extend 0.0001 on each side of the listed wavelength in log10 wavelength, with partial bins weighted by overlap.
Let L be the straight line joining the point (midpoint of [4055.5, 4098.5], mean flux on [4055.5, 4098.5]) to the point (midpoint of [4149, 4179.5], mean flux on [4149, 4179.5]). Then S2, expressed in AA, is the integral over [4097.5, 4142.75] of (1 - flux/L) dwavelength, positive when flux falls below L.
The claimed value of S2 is -3.3 AA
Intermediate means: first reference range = 1.58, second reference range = 1.41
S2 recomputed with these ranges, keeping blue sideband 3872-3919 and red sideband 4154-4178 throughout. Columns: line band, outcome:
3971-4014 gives 1.7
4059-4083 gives 0.3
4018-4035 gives 1.5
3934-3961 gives 1.4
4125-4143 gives -0.7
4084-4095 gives -0.7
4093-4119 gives -3.2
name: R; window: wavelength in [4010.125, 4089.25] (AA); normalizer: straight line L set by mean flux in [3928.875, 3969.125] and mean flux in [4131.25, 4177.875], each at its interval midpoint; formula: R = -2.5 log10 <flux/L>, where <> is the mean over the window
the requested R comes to 0.034 mag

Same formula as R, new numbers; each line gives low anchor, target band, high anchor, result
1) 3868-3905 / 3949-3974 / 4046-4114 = 0.03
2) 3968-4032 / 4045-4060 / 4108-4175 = 0.07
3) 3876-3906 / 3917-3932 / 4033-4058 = 0.12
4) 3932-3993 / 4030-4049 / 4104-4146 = 0.12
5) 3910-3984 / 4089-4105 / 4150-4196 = -0.12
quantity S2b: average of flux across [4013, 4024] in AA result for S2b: 1.49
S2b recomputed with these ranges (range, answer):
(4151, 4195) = 1.39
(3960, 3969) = 1.75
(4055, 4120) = 1.61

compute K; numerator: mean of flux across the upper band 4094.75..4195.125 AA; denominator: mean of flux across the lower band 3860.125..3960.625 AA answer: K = 0.84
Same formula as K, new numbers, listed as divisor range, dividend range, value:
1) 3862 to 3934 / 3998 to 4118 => 0.86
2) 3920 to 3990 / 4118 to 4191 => 0.87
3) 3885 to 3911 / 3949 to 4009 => 0.92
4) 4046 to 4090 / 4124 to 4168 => 0.95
